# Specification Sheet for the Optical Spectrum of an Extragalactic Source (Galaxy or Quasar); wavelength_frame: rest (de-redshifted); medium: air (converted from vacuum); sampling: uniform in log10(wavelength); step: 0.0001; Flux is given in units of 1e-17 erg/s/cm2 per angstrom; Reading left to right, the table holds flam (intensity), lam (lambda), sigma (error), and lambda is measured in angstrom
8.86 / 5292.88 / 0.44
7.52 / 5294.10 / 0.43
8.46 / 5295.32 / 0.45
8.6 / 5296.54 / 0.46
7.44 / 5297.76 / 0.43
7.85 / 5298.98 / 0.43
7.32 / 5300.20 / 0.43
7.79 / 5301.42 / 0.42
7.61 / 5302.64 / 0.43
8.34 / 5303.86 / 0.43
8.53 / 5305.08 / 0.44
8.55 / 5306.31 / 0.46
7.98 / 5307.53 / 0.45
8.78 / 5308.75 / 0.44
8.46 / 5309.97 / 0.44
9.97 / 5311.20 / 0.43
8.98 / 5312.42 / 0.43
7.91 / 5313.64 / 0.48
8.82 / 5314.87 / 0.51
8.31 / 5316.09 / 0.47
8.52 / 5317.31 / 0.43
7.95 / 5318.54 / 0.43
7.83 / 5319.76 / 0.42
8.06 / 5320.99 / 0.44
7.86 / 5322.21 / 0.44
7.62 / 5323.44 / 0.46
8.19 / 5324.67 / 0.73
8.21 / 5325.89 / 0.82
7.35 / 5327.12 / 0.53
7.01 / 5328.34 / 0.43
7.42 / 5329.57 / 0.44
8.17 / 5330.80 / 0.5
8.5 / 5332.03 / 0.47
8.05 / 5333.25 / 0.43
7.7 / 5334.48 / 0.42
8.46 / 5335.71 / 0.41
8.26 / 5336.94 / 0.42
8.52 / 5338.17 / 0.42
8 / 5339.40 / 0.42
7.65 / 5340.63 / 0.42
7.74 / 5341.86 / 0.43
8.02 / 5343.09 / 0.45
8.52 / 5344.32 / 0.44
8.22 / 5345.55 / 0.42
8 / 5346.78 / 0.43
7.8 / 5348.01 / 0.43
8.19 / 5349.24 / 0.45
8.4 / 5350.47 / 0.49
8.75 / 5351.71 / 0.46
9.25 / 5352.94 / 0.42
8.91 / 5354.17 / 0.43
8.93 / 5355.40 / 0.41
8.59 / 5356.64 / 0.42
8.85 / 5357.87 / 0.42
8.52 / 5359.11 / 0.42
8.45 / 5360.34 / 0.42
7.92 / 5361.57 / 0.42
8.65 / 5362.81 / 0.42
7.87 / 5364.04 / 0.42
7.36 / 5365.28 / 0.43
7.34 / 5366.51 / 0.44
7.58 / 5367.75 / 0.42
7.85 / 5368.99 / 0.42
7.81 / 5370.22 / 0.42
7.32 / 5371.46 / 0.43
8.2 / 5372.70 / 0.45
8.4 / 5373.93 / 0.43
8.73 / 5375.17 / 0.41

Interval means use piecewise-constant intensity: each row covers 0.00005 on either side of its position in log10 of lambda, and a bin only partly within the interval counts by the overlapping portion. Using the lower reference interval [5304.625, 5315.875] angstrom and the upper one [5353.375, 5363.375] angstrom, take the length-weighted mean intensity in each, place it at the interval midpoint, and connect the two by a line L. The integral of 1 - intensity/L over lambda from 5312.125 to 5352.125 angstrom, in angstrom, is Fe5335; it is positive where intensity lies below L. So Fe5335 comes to 2.6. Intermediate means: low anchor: 8.65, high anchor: 8.61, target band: 8.08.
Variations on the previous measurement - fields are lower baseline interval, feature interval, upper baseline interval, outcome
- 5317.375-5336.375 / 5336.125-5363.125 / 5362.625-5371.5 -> -1.99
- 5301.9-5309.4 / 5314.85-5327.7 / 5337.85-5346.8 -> 0.26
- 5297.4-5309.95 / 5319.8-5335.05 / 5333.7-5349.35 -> 0.42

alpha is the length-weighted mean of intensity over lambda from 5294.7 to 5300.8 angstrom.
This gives 7.93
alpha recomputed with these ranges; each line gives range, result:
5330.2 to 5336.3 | 8.18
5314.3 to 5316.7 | 8.58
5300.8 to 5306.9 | 8.16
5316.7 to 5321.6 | 8.09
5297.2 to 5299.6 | 7.65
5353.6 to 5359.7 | 8.75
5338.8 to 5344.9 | 7.98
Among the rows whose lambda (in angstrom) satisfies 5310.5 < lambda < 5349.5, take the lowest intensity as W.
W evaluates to 7.01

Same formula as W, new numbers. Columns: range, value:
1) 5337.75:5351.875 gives 7.65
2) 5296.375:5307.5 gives 7.32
